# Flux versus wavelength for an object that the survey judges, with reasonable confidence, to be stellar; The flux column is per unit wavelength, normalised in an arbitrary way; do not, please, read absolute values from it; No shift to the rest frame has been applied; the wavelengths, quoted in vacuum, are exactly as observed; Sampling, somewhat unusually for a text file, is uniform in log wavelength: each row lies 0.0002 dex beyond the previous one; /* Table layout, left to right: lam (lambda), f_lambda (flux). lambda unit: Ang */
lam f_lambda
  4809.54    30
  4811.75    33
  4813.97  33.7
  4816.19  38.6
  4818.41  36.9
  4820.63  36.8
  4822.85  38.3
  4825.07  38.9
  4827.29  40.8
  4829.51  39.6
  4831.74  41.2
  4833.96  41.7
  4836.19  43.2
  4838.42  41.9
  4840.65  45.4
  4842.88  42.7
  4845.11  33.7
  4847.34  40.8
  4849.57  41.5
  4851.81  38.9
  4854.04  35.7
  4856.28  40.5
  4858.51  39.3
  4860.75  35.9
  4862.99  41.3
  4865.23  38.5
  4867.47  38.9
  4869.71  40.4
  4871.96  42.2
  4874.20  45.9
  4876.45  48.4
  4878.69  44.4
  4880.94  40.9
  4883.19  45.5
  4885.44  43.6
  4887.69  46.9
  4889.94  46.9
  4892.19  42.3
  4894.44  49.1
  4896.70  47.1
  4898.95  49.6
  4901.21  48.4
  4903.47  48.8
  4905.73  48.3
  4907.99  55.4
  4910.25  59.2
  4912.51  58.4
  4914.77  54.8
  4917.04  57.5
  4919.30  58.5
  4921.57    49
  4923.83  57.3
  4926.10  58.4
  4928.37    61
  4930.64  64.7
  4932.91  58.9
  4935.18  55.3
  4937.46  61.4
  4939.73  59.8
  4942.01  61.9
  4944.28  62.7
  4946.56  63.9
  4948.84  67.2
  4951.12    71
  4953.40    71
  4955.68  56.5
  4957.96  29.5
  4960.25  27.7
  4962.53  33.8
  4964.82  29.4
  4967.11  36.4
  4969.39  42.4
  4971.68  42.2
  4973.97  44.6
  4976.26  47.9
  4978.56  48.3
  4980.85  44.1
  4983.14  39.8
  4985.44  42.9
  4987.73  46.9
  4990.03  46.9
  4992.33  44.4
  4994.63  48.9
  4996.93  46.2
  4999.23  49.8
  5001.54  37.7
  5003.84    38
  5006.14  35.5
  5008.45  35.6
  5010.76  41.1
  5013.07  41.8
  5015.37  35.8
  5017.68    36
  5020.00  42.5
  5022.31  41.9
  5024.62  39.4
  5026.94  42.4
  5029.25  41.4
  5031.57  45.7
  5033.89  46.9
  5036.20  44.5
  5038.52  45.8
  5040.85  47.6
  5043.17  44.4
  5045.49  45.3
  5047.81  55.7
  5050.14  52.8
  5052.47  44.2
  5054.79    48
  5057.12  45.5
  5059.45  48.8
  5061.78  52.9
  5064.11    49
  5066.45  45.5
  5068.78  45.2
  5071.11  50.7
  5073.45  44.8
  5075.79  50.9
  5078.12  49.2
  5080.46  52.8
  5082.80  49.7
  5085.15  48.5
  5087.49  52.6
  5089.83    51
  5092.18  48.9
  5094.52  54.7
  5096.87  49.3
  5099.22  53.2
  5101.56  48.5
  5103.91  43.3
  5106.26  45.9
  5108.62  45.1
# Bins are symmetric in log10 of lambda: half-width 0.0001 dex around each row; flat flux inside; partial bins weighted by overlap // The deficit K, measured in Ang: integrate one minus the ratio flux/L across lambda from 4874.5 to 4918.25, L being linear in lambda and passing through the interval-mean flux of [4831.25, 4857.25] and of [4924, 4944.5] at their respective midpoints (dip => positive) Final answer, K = 2.4 Ang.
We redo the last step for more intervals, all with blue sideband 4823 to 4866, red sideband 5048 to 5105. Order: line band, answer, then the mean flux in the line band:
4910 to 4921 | -3.7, 57.1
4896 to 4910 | -2.6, 50.3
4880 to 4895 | -1.1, 44.9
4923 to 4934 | -4.2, 60.1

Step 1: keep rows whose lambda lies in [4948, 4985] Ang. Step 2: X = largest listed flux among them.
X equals 71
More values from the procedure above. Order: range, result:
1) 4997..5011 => 49.8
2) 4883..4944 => 64.7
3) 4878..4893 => 46.9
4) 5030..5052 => 55.7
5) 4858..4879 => 48.4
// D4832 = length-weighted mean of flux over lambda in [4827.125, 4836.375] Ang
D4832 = 41.2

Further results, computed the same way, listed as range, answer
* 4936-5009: 47.4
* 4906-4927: 56.2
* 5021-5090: 47.4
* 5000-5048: 41.9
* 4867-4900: 44.9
